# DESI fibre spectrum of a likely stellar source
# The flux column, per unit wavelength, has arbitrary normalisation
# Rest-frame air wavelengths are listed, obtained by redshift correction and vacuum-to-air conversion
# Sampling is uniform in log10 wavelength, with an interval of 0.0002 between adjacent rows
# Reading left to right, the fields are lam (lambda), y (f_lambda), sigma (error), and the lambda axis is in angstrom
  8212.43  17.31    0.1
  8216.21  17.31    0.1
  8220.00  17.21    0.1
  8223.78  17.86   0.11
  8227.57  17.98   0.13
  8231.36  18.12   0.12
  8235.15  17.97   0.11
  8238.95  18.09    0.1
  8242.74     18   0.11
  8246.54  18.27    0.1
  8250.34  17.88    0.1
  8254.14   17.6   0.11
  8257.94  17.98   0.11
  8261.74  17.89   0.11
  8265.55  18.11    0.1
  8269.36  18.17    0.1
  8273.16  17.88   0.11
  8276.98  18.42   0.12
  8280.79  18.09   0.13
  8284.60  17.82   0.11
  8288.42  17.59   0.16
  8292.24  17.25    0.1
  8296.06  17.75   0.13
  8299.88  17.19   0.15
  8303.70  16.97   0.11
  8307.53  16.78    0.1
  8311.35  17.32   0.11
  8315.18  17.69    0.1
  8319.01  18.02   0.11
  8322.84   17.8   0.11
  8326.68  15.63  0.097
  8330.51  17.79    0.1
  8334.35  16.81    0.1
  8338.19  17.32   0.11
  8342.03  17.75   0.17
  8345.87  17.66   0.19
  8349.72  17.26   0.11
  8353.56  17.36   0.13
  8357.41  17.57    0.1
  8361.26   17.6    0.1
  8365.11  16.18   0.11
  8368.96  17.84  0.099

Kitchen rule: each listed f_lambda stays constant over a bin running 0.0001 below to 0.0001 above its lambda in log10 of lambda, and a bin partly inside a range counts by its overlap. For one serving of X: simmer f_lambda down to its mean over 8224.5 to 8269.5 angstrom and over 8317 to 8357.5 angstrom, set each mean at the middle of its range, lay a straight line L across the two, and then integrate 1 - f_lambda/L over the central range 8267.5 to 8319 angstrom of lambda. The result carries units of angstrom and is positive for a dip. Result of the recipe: 0.1 angstrom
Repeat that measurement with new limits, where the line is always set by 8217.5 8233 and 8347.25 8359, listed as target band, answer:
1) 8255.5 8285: -0.7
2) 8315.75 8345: 0.2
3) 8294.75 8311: 0.4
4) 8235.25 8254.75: -0.3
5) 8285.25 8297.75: 0.0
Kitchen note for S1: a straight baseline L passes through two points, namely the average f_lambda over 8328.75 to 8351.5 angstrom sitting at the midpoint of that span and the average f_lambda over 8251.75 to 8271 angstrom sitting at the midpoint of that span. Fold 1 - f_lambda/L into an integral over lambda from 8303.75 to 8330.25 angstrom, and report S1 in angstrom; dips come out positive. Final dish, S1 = 0.5 angstrom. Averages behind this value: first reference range 17.9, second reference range 17.4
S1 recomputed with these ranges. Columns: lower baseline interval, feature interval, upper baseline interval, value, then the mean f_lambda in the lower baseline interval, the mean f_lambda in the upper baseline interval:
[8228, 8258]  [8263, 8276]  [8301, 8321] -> -0.24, 18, 17.4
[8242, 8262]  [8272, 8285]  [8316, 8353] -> -0.25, 17.9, 17.3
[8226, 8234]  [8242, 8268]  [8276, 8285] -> 0.19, 18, 18.1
